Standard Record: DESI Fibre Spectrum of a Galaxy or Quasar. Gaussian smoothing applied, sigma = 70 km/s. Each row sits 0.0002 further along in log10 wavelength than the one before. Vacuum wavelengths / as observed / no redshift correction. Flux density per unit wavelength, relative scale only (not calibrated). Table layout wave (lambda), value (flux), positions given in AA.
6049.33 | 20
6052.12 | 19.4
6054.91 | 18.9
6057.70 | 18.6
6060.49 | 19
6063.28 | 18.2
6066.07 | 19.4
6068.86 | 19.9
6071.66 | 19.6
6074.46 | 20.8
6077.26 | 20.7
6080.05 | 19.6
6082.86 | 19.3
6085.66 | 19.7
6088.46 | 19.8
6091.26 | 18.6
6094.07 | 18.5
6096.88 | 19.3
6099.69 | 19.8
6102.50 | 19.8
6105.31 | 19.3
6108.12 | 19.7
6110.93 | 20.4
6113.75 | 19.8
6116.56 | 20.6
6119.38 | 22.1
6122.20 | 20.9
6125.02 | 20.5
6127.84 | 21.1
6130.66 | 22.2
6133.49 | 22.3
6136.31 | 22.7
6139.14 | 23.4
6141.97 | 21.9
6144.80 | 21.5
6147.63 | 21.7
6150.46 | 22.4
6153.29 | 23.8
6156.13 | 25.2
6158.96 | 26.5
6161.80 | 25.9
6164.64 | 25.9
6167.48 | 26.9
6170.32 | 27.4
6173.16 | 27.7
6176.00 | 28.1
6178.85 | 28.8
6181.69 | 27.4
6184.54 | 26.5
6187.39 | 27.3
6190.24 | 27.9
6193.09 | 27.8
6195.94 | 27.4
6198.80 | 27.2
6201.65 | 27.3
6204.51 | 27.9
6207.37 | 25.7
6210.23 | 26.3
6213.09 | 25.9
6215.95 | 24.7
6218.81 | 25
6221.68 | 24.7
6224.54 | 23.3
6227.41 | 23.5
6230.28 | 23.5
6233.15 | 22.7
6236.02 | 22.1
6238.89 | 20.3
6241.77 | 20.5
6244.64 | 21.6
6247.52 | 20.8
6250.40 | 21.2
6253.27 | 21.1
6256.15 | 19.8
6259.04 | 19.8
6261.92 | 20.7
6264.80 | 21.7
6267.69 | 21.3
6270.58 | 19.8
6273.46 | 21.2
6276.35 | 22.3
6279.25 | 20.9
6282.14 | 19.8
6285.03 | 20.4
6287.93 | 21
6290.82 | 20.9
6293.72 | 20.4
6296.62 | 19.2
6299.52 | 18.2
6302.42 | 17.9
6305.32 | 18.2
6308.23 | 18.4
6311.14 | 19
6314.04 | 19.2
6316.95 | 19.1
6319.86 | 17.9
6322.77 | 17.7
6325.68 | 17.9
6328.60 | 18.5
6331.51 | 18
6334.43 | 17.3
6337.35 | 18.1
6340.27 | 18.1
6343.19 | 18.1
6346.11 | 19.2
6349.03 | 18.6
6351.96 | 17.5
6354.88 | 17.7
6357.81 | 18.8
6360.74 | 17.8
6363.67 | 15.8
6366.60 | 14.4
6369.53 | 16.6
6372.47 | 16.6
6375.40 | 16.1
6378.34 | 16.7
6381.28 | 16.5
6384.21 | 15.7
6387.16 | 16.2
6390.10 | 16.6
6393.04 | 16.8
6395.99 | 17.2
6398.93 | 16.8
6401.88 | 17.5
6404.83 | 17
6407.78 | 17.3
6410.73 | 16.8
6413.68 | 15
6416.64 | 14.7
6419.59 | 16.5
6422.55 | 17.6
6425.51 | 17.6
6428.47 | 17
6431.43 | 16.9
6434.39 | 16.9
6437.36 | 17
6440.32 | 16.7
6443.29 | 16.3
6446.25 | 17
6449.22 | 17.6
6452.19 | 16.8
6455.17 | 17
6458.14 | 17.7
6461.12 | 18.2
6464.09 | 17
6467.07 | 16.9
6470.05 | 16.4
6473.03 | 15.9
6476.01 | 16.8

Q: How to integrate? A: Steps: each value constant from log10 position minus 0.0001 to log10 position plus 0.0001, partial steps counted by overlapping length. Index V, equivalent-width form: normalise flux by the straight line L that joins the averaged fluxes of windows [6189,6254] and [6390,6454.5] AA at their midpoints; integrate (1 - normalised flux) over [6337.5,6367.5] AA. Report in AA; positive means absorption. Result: 2.7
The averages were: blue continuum 24.3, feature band 17.7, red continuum 16.8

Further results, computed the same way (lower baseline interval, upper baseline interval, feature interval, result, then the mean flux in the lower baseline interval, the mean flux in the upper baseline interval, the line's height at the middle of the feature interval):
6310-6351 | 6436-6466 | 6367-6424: 3.8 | 18.3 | 17.1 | 17.7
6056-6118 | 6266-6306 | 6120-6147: -2.9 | 19.6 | 20.2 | 19.7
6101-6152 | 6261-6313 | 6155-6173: -4.7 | 21.2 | 20.1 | 21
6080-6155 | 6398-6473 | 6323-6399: 2.4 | 20.8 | 16.9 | 17.8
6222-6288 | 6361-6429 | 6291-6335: 1.8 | 21.3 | 16.5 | 19.3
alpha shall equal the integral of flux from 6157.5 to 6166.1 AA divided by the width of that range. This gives 26.1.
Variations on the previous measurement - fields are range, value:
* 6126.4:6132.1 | 21.6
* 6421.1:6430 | 17.4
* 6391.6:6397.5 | 17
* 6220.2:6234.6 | 23.5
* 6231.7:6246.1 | 21.4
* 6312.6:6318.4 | 19.1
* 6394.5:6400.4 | 17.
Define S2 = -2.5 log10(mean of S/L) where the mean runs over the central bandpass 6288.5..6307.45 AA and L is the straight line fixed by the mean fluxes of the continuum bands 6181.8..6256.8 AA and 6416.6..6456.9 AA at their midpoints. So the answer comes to 0.13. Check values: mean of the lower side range 24.4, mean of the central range 19.2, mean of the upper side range 16.9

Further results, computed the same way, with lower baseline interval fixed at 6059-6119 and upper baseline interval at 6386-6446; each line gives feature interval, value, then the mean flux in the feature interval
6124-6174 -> -0.239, 23.8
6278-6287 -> -0.140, 20.4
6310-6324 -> -0.059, 18.6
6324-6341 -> -0.030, 18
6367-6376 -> 0.059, 16.2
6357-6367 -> 0.026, 16.8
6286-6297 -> -0.150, 20.5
